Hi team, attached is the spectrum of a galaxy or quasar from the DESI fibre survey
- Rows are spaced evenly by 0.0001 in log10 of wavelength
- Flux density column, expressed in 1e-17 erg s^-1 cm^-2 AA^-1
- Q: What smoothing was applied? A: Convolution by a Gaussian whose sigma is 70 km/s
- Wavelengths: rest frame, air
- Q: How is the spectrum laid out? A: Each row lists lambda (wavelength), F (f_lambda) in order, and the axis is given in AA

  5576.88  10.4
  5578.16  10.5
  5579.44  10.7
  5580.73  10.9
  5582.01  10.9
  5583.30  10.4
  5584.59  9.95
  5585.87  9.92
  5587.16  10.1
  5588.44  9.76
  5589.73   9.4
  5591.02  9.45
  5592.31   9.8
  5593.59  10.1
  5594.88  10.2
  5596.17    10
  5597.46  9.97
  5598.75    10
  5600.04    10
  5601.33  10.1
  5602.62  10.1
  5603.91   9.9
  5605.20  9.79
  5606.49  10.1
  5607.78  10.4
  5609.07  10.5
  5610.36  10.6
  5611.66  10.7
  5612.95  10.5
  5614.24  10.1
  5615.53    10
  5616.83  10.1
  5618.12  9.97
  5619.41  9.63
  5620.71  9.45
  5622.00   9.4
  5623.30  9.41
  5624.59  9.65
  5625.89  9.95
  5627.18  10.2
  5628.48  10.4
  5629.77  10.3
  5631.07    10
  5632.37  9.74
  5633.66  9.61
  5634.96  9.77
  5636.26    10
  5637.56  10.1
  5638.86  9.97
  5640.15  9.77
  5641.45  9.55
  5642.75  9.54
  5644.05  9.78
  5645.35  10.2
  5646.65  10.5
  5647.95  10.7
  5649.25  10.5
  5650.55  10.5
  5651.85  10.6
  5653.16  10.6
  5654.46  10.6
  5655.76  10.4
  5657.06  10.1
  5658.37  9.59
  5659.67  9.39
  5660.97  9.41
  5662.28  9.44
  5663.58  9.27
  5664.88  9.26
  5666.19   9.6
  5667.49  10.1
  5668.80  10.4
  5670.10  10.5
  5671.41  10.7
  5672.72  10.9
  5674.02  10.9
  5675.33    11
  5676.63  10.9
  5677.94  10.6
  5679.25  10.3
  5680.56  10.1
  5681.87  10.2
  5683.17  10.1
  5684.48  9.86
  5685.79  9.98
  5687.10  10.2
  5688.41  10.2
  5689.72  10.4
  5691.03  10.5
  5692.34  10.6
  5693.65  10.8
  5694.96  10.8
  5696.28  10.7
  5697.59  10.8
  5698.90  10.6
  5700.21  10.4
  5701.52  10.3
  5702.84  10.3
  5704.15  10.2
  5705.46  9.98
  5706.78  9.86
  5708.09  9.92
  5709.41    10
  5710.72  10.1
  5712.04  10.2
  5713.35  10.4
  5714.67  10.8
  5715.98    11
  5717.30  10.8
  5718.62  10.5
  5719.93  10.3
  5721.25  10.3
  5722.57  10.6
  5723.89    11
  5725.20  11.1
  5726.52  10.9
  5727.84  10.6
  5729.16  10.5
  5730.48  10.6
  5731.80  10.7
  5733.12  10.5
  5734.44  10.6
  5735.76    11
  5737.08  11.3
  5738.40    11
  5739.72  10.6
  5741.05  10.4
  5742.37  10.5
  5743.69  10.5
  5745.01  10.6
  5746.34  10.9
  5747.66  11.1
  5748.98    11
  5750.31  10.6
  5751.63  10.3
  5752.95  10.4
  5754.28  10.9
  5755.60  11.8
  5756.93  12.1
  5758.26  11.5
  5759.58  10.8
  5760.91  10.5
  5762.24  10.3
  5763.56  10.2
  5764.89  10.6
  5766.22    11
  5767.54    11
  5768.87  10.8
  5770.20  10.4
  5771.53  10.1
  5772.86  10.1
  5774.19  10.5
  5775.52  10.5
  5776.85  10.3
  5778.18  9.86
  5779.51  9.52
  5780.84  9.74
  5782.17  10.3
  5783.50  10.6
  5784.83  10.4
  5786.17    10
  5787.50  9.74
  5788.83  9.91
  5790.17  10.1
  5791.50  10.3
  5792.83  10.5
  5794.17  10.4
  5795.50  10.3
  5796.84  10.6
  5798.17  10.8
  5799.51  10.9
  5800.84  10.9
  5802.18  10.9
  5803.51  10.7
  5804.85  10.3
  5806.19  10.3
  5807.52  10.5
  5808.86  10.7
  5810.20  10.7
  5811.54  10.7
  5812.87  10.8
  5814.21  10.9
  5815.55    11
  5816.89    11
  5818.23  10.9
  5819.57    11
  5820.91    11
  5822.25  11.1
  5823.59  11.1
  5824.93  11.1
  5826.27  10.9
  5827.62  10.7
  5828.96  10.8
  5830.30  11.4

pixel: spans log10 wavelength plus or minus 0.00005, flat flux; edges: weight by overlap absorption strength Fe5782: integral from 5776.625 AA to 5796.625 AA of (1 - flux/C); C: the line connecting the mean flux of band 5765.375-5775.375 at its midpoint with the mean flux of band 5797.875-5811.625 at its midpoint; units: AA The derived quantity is 0.9 AA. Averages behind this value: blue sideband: 10.6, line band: 10.1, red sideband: 10.7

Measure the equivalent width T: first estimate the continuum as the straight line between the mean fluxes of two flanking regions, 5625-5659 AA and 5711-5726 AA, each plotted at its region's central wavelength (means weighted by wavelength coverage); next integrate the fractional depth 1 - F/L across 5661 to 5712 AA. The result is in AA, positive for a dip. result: 0.7 AA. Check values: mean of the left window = 10.1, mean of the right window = 10.6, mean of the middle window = 10.3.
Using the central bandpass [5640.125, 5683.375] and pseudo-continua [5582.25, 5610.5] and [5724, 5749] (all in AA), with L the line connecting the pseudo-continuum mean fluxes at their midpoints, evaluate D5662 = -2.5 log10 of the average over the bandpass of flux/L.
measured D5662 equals 0.02 mag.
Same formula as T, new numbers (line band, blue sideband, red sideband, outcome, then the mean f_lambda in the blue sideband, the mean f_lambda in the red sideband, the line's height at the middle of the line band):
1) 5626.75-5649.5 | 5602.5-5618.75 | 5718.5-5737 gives 0.67 AA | 10.2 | 10.7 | 10.3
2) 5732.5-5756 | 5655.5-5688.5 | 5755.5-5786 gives -0.78 AA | 10.1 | 10.5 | 10.4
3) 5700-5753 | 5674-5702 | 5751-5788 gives -0.37 AA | 10.5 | 10.5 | 10.5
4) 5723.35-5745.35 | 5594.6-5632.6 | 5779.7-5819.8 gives -0.81 AA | 10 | 10.5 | 10.3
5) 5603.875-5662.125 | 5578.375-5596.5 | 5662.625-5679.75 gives 1.11 AA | 10.1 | 10.3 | 10.2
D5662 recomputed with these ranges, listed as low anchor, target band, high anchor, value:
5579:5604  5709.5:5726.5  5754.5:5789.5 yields -0.02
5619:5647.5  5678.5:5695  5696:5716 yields -0.01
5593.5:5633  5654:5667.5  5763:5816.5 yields 0.05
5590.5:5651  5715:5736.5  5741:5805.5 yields -0.03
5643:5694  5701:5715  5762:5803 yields 0.01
